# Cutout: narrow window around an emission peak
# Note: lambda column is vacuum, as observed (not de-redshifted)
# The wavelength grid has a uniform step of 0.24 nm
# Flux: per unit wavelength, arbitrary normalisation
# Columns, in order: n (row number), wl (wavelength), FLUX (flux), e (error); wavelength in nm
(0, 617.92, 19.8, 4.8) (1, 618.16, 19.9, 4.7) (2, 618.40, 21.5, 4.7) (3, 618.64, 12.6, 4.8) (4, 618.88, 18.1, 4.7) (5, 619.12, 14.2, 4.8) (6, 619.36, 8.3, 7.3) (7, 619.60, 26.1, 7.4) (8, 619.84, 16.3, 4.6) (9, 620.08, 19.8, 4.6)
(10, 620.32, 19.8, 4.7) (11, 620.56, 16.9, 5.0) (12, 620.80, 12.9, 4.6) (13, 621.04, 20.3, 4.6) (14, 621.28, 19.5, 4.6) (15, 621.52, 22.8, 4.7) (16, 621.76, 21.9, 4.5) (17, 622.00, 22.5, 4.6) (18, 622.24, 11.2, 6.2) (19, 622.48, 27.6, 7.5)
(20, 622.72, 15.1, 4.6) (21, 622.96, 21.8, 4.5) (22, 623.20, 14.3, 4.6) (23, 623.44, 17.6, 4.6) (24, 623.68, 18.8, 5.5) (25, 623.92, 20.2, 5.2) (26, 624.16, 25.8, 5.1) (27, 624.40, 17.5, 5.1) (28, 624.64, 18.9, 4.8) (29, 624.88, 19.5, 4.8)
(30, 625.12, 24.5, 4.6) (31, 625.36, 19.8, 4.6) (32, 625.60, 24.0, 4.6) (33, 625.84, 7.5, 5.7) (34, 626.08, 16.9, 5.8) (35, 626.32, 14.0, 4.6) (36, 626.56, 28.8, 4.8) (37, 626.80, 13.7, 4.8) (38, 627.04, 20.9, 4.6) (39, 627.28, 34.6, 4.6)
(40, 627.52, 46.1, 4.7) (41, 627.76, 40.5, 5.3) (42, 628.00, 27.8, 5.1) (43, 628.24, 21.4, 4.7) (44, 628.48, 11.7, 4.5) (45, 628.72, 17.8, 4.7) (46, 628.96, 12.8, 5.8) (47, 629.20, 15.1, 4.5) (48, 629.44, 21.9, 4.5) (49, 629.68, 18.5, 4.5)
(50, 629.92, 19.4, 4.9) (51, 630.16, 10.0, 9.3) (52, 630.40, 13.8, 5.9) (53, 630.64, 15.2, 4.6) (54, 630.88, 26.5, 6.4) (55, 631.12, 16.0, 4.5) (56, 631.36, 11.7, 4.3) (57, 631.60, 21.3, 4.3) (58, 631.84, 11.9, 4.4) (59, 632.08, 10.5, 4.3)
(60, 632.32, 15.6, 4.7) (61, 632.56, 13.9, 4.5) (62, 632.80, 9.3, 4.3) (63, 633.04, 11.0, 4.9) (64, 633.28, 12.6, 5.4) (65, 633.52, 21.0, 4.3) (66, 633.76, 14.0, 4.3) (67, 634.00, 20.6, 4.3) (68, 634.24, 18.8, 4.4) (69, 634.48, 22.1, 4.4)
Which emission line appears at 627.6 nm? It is [O III] 5007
